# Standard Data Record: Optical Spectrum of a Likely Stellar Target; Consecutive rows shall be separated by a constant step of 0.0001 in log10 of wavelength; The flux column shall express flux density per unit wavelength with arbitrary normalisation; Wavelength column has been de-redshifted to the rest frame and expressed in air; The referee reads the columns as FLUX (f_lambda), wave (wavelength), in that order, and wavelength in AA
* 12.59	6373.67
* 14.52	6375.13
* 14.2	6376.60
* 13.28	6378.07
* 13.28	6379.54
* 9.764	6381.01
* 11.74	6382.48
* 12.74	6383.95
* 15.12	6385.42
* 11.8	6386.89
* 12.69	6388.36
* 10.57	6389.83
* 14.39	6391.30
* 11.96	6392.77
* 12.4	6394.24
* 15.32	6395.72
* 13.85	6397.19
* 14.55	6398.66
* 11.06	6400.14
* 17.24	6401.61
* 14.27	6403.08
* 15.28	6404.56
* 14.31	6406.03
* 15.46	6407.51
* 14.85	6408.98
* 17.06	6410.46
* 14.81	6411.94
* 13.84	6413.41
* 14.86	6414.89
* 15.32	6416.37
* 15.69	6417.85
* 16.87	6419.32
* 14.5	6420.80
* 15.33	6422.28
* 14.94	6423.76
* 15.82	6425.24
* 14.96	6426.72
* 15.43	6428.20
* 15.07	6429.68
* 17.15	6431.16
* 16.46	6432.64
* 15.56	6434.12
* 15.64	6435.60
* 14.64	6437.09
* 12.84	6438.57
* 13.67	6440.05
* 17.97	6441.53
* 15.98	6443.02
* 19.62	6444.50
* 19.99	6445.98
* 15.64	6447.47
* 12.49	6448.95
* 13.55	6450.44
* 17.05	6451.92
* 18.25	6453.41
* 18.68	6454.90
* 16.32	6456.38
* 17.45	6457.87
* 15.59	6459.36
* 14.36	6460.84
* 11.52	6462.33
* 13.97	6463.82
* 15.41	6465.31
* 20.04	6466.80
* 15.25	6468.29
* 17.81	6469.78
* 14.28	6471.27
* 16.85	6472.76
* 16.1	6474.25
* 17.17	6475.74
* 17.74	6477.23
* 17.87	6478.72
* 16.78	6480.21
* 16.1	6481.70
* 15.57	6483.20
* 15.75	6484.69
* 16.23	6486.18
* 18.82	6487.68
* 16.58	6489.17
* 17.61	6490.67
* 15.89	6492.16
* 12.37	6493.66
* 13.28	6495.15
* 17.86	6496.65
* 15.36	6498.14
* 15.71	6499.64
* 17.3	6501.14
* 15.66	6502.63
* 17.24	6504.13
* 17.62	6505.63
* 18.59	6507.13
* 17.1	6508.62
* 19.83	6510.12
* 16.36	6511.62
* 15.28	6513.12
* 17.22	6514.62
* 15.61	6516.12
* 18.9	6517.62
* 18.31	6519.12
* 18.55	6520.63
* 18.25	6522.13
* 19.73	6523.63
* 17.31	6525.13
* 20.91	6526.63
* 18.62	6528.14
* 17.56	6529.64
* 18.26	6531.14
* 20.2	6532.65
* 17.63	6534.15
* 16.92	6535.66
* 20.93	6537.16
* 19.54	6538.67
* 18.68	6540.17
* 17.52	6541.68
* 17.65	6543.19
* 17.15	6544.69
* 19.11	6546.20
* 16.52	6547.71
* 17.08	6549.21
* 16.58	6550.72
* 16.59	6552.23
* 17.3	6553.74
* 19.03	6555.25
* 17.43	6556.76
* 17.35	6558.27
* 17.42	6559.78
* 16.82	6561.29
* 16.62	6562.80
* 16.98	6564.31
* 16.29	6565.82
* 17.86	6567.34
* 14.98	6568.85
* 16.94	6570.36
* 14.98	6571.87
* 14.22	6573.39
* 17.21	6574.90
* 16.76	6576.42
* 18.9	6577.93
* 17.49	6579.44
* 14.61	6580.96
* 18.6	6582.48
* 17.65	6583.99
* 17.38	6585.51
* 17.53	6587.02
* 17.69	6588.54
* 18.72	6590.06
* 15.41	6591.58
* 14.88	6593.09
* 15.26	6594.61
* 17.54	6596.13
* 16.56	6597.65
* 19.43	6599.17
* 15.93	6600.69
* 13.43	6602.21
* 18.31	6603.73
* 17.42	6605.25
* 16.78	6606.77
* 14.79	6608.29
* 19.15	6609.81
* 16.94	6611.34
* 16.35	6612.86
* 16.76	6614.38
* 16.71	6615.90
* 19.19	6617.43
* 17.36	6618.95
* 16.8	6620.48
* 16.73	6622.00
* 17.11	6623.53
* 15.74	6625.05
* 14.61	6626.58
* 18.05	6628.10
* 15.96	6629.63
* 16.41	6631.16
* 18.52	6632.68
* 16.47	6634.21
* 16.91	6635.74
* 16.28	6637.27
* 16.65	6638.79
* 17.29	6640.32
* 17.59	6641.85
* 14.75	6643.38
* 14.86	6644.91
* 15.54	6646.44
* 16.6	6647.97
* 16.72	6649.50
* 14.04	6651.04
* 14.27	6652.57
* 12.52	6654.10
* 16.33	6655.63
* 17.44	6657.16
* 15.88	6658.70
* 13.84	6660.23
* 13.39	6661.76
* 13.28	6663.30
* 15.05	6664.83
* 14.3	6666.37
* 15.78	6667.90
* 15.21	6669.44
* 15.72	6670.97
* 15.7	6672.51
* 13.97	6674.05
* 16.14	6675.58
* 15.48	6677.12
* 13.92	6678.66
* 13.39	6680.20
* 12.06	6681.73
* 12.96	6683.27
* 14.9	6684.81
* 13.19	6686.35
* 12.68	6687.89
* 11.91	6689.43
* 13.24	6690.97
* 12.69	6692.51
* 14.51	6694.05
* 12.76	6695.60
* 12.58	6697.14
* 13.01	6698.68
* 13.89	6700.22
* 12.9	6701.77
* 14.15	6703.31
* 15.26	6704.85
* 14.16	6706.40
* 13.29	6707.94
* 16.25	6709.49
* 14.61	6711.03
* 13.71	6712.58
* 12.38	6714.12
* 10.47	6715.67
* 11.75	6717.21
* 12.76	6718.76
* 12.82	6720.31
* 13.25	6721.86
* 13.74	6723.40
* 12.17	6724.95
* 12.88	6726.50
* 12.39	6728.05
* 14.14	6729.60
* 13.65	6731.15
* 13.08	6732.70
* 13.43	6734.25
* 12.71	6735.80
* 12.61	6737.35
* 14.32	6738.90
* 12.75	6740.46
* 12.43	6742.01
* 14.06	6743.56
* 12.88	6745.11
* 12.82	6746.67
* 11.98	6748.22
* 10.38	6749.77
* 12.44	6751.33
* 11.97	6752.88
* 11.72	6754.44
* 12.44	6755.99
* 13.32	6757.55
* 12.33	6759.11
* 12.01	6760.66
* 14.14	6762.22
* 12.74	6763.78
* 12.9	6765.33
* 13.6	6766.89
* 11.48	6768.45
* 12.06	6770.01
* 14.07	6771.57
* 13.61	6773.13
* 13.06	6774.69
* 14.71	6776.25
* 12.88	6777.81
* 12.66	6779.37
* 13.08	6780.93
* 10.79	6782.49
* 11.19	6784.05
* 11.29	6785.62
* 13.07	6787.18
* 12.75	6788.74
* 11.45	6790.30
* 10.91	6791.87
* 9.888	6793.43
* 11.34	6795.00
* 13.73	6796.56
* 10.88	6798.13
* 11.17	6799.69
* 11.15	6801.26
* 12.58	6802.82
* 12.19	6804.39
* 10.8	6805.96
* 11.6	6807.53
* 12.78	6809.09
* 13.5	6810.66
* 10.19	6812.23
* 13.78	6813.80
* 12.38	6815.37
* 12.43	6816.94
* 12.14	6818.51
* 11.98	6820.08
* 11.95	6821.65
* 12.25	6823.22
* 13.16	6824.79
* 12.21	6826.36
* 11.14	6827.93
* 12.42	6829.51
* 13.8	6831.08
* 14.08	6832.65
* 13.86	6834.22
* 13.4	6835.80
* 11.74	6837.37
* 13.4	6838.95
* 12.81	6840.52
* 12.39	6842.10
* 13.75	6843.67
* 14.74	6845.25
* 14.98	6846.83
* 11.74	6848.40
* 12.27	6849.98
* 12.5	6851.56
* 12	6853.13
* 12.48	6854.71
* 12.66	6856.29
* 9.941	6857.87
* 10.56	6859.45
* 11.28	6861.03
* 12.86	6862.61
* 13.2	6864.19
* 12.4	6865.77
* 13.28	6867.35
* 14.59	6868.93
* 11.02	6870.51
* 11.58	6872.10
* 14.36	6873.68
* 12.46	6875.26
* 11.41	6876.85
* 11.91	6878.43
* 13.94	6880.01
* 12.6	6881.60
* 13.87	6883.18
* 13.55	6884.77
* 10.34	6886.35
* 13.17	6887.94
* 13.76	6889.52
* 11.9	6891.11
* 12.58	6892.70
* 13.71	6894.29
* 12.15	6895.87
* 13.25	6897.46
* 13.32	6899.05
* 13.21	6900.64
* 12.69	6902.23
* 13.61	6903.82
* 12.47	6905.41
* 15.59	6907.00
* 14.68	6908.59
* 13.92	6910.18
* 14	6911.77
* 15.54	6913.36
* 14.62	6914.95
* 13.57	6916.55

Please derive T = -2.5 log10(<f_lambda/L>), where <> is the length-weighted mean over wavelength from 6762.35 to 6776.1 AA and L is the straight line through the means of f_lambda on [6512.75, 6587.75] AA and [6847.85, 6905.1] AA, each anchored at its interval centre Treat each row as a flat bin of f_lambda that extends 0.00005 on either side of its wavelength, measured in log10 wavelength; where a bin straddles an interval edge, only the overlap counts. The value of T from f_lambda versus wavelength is 0.09 mag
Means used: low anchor 17.5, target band 13.1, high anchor 12.6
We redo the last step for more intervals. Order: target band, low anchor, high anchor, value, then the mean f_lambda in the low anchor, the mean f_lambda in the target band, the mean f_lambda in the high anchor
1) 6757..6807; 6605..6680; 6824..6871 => 0.12 mag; 16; 12.3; 12.7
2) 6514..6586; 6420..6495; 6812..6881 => -0.16 mag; 16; 17.6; 12.6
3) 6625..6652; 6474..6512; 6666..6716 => -0.12 mag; 16.6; 16.3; 13.9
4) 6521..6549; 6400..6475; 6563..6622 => -0.13 mag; 15.7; 18.5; 16.8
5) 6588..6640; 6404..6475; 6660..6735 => -0.17 mag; 15.7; 16.8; 13.6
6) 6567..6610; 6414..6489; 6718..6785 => -0.15 mag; 16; 16.7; 12.8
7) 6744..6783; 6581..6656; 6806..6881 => 0.11 mag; 16.6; 12.7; 12.6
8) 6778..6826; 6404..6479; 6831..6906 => 0.11 mag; 15.8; 12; 12.8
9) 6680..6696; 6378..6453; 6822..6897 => 0.03 mag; 14.7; 13.1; 12.7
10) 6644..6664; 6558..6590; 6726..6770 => 0.00 mag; 16.9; 15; 12.8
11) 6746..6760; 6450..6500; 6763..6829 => 0.05 mag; 16.2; 12.2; 12.2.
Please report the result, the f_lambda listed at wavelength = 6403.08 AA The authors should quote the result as 14.27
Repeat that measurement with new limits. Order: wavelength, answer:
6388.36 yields 12.69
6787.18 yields 13.07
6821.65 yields 11.95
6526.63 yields 20.91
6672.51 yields 15.7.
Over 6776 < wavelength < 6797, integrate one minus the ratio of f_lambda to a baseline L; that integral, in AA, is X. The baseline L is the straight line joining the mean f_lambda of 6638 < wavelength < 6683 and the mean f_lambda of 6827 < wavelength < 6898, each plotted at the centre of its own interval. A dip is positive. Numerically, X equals 2.4 AA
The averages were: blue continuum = 15.1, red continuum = 12.7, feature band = 12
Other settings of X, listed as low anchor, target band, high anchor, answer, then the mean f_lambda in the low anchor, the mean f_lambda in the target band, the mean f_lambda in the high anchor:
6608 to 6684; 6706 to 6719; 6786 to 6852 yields 1.1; 15.8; 13.3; 12.4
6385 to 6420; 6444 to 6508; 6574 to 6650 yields -4.9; 14.3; 16.3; 16.8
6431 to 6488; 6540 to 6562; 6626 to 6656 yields -1.8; 16.2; 17.4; 16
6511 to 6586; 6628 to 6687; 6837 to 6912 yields 2.5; 17.5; 15.3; 12.8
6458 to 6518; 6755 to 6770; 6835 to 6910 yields 1.2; 16.4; 12.7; 12.8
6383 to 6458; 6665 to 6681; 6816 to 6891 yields -1.5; 15.1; 15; 12.6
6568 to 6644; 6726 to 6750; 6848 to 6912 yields 3.0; 16.8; 13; 12.7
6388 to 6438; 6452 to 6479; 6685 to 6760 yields -3.5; 14.8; 16.4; 13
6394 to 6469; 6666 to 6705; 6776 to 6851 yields -1.4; 15.5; 13.9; 12.4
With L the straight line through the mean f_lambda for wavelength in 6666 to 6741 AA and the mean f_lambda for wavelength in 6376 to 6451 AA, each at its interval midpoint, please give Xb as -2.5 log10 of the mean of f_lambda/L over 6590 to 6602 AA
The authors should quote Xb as -0.18 mag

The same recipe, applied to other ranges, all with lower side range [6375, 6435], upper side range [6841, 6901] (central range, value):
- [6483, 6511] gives -0.18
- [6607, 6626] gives -0.24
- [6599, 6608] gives -0.21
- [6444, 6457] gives -0.18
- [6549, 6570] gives -0.23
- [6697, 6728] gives 0.00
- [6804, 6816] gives 0.06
